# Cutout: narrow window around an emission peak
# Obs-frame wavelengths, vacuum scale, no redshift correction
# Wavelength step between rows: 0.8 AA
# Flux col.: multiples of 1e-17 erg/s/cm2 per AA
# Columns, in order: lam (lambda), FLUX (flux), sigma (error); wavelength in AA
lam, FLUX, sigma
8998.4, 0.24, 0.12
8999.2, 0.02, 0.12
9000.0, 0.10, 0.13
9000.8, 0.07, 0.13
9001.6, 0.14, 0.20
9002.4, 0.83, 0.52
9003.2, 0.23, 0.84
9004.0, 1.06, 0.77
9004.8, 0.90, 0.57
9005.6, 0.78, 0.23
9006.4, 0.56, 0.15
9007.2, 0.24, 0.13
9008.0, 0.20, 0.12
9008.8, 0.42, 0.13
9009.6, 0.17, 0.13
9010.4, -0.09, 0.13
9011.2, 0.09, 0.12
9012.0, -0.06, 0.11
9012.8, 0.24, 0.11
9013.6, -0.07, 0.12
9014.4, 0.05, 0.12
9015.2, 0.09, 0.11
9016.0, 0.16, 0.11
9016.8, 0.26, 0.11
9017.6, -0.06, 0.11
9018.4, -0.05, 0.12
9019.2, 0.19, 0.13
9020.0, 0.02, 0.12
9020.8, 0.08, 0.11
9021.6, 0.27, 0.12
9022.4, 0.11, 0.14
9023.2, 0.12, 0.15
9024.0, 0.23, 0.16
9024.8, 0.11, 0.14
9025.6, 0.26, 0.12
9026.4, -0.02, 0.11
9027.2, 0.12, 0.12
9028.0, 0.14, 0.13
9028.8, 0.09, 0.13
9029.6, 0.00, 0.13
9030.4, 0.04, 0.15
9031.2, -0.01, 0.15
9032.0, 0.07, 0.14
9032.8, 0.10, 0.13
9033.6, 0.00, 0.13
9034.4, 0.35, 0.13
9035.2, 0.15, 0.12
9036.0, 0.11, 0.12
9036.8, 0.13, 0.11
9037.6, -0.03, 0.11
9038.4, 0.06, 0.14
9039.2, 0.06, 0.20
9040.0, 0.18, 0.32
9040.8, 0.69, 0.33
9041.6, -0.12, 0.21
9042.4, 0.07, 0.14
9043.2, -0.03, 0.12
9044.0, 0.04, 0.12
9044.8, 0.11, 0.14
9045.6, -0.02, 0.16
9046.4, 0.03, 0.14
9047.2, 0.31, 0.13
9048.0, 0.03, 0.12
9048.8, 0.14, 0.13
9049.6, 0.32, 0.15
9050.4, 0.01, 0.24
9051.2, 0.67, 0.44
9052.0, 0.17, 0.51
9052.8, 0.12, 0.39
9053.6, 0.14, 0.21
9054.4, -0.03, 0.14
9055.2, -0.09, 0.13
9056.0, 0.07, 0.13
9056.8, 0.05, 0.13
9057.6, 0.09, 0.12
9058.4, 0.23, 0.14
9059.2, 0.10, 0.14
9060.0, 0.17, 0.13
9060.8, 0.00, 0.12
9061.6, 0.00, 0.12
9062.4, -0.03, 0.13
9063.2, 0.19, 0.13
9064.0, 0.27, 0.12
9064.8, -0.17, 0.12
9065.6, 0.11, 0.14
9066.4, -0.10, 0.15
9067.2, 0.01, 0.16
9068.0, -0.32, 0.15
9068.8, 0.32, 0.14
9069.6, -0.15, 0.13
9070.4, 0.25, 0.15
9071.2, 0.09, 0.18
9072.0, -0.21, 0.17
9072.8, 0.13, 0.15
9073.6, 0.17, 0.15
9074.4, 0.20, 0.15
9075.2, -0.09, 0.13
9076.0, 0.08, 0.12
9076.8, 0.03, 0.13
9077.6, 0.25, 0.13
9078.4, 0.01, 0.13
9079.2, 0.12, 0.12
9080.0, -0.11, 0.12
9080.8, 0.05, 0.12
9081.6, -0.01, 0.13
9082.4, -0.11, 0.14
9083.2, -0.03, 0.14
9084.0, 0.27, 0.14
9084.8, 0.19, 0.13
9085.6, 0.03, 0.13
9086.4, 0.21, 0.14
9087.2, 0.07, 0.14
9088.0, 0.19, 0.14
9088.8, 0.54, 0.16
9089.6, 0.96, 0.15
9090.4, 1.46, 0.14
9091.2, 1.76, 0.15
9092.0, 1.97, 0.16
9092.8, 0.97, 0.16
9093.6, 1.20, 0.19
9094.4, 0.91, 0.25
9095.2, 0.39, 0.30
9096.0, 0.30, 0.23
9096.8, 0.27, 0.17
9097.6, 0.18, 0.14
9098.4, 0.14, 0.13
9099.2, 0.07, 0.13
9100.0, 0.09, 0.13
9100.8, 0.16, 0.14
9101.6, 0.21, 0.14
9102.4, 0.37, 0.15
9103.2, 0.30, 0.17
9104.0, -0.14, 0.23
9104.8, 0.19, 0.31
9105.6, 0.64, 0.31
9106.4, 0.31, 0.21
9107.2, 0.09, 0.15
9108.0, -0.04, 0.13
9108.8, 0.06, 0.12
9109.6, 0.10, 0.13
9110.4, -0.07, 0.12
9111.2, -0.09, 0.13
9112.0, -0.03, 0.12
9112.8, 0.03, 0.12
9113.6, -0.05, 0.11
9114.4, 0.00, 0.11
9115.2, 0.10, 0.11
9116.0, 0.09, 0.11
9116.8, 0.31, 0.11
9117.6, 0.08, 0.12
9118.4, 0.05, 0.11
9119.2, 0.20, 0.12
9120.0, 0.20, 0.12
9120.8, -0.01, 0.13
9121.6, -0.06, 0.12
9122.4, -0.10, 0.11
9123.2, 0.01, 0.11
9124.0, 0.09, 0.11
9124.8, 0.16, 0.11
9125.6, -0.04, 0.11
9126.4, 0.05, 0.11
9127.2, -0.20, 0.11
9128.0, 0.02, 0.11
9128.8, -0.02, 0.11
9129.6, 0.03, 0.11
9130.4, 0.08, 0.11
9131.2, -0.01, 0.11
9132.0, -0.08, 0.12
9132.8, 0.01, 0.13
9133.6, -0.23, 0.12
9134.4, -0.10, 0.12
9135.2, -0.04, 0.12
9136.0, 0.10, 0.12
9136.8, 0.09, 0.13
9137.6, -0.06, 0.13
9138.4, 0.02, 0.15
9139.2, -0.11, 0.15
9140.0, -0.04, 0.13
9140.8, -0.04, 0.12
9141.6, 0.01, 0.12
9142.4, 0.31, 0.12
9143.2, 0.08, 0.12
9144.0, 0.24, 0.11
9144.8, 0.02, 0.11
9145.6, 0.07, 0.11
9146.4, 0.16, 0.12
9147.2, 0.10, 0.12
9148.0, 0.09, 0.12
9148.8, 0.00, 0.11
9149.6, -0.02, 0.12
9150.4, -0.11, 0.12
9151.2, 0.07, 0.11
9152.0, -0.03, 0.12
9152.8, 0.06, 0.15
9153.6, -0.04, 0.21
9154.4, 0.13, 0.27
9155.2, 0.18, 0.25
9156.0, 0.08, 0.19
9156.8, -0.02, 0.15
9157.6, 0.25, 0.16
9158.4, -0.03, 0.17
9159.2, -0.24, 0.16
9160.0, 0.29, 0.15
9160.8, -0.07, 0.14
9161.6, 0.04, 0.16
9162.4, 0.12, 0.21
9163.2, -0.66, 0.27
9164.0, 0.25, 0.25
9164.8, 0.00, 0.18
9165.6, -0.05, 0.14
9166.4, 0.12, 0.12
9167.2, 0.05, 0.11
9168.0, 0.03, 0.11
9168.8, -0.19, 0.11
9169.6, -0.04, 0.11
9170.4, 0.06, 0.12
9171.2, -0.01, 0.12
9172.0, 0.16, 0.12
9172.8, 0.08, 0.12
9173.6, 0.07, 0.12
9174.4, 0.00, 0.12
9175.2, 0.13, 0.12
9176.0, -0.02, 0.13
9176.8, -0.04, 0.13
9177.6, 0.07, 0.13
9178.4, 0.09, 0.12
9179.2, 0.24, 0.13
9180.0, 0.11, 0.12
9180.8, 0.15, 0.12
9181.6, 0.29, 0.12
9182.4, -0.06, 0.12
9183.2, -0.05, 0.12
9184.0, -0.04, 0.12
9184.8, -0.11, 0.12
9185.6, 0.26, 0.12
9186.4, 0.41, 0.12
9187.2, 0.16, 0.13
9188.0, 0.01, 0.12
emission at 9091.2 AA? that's [O III] 5007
